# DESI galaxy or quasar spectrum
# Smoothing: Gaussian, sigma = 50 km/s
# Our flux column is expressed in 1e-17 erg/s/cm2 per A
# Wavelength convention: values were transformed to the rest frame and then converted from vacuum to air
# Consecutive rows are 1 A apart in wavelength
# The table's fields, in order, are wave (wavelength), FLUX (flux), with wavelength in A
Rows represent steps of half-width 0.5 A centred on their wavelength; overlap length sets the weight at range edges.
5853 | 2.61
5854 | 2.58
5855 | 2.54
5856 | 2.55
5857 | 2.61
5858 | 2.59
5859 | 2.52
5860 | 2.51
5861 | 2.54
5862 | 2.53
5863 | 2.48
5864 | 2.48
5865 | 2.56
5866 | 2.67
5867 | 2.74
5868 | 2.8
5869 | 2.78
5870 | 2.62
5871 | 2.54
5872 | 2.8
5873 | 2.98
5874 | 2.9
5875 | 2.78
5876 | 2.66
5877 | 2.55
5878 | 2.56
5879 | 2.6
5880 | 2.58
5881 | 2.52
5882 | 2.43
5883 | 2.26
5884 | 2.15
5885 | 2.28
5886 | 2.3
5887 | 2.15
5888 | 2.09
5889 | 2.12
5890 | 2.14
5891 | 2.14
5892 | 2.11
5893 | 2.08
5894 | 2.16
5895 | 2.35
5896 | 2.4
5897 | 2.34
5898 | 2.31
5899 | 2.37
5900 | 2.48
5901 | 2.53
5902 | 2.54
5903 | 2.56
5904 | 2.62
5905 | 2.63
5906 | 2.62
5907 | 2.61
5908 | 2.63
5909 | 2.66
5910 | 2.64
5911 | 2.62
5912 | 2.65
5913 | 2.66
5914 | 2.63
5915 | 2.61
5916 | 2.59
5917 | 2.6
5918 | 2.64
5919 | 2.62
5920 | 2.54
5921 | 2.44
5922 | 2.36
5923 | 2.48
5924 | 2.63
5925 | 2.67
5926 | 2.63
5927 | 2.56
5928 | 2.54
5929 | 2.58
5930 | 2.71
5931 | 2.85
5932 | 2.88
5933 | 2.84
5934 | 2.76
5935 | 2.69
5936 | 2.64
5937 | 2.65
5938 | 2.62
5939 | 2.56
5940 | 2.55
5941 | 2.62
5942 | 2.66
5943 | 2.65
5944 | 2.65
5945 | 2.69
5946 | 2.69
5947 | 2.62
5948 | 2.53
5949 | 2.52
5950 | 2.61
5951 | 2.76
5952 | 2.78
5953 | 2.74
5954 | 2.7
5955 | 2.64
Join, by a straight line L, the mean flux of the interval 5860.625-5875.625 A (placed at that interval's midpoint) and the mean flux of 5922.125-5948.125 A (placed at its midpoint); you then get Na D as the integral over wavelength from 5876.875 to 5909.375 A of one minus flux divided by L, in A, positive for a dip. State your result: 3.4 A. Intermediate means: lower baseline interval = 2.68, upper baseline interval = 2.65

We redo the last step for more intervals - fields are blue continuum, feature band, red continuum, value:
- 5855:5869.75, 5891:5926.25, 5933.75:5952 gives 1.5 A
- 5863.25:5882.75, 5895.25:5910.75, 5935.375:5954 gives 0.7 A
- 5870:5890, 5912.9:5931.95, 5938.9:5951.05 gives -0.2 A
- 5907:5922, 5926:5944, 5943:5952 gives -0.3 A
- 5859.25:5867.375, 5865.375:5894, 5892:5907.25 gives 0.4 A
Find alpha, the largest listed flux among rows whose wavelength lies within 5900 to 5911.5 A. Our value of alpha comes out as 2.66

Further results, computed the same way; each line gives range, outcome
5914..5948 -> 2.88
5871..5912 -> 2.98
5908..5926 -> 2.67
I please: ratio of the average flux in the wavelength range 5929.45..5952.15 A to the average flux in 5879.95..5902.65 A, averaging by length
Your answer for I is 1.2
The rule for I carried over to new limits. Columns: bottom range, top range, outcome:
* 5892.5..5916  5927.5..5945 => 1.07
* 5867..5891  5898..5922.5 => 1.03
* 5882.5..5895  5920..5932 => 1.20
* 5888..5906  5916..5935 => 1.12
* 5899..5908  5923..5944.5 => 1.04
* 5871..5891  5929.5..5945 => 1.09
